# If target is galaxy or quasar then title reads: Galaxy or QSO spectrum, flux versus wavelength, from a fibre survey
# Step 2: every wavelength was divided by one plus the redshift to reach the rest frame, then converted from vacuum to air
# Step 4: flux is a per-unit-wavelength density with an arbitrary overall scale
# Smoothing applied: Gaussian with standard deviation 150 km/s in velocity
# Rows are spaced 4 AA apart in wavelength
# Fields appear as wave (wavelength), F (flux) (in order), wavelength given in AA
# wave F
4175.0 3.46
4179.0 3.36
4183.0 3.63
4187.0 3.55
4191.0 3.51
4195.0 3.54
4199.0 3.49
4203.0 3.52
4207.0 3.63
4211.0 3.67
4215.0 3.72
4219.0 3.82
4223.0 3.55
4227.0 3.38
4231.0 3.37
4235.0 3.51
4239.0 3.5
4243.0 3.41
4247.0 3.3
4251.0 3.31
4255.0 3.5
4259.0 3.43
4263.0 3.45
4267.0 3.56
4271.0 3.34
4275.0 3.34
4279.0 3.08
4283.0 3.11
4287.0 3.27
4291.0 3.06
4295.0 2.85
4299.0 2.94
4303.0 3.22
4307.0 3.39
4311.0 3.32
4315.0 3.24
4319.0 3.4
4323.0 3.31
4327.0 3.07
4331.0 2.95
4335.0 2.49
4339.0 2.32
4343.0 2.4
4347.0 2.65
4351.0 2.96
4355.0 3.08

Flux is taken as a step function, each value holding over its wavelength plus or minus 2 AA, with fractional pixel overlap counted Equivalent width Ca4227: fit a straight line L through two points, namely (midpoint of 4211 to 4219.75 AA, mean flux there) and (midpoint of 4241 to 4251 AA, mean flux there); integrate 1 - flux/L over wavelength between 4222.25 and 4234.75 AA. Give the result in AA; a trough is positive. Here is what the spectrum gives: 0.48 AA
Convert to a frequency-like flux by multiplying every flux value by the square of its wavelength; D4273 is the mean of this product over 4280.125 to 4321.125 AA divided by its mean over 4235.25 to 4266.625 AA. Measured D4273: 0.95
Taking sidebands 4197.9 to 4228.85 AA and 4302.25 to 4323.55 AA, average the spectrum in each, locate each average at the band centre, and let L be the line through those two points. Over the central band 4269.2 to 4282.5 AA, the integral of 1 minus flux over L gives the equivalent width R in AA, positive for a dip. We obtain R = 0.73 AA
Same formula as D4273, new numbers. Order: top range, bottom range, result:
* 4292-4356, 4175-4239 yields 0.89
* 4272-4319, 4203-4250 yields 0.93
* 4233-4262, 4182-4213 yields 0.98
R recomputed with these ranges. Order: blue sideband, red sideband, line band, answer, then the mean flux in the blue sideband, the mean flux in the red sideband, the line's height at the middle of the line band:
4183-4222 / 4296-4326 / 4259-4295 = 1.0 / 3.61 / 3.24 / 3.35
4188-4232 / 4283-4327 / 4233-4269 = -0.4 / 3.57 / 3.19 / 3.4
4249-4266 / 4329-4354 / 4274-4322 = -2.2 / 3.43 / 2.65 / 3.05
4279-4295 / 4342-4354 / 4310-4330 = -2.4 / 3.1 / 2.73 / 2.9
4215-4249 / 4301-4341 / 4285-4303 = 0.8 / 3.49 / 3.07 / 3.2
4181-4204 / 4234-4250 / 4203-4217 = -0.6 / 3.54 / 3.42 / 3.5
